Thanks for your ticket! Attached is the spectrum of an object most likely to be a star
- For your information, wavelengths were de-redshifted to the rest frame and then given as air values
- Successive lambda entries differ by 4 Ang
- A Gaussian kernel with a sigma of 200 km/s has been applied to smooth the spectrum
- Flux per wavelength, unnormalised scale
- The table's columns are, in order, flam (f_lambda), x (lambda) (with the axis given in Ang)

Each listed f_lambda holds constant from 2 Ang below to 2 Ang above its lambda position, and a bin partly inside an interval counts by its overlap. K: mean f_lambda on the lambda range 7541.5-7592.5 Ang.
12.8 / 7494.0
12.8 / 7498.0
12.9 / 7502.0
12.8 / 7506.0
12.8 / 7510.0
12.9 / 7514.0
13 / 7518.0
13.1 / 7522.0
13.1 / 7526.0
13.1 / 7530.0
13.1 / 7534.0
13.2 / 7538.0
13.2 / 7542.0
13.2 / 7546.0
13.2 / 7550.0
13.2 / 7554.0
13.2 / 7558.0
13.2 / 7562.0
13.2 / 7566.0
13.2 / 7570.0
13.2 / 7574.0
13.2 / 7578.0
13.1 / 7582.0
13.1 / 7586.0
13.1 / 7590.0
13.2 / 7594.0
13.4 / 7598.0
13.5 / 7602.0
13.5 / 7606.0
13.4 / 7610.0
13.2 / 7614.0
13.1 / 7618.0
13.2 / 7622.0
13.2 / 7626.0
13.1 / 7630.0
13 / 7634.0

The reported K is 13.2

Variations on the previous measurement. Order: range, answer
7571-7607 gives 13.2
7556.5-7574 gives 13.2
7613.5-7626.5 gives 13.2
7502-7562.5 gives 13.1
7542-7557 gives 13.2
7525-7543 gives 13.1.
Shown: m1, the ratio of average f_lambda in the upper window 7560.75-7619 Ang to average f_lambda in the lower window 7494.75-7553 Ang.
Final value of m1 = 1.0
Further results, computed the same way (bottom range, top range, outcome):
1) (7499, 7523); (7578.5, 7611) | 1.03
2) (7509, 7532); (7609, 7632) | 1.01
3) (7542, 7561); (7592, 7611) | 1.02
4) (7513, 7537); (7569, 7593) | 1.01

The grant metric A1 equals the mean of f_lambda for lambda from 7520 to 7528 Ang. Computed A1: 13.1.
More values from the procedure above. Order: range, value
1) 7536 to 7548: 13.2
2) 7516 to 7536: 13.1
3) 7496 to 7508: 12.8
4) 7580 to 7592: 13.1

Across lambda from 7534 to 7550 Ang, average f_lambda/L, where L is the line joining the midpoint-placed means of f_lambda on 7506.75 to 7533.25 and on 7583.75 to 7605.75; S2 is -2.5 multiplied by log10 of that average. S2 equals -0.01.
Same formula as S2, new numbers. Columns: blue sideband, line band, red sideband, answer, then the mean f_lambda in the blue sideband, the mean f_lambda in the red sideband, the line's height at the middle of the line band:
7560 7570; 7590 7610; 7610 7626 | -0.014 mag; 13.2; 13.2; 13.2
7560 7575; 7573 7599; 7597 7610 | 0.013 mag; 13.2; 13.5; 13.3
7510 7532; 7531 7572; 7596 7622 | -0.005 mag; 13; 13.3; 13.1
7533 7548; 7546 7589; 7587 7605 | 0.005 mag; 13.2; 13.3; 13.2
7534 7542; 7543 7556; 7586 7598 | -0.002 mag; 13.2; 13.2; 13.2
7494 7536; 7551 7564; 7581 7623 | -0.008 mag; 13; 13.3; 13.1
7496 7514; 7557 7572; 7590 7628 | -0.009 mag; 12.8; 13.3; 13.1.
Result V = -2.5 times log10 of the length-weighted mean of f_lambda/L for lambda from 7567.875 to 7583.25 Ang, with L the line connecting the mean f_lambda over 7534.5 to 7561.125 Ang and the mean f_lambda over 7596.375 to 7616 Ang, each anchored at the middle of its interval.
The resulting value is 0.01 mag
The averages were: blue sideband 13.2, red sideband 13.4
